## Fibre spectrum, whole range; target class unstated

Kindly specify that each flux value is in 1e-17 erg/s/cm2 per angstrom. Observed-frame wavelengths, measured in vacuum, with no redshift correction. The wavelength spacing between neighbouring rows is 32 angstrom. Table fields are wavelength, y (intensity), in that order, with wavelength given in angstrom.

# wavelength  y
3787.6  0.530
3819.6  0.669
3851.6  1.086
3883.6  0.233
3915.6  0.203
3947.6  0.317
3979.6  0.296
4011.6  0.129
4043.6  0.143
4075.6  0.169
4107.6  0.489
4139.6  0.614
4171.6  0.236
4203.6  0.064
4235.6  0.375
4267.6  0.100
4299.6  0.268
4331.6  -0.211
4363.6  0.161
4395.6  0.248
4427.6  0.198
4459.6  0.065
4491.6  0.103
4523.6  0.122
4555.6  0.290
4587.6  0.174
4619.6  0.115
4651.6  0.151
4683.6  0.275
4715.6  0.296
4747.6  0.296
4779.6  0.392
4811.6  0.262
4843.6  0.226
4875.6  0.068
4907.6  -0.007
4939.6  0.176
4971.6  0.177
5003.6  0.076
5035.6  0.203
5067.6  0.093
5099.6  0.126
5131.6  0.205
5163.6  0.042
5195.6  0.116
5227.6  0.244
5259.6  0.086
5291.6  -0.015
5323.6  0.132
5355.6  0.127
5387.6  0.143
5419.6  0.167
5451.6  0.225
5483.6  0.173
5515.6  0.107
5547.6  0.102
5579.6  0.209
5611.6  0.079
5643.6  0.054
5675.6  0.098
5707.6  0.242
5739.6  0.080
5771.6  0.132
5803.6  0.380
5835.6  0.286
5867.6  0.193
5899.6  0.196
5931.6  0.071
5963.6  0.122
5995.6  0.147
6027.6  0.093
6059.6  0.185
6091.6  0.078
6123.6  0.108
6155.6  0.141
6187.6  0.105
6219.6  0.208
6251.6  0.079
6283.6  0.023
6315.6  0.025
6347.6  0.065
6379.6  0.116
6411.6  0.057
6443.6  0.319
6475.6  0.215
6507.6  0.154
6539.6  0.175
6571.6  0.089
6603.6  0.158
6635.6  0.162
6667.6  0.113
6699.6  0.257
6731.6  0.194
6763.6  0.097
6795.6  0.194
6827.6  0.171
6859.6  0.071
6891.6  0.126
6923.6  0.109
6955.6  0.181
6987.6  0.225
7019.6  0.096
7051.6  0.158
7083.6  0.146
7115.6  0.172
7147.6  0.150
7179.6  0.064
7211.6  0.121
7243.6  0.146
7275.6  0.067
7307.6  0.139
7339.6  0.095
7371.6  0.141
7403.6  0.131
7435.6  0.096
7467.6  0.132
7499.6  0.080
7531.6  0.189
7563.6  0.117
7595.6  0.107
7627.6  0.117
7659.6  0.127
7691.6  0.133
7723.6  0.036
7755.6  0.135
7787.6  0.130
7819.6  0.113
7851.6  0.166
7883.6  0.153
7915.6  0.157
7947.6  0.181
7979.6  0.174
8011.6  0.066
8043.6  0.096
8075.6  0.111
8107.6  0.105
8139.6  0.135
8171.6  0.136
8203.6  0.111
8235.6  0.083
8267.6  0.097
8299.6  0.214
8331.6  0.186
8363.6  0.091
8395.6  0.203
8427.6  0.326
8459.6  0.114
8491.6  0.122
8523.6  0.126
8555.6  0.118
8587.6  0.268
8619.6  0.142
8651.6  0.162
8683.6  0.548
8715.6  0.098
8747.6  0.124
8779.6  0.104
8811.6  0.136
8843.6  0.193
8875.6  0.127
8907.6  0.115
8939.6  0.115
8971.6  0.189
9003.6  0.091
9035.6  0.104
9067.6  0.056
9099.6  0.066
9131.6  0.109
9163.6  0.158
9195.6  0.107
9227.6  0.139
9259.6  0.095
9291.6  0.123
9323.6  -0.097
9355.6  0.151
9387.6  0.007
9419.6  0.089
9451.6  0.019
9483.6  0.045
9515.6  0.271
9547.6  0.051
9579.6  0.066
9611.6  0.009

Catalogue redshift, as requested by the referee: 0.73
